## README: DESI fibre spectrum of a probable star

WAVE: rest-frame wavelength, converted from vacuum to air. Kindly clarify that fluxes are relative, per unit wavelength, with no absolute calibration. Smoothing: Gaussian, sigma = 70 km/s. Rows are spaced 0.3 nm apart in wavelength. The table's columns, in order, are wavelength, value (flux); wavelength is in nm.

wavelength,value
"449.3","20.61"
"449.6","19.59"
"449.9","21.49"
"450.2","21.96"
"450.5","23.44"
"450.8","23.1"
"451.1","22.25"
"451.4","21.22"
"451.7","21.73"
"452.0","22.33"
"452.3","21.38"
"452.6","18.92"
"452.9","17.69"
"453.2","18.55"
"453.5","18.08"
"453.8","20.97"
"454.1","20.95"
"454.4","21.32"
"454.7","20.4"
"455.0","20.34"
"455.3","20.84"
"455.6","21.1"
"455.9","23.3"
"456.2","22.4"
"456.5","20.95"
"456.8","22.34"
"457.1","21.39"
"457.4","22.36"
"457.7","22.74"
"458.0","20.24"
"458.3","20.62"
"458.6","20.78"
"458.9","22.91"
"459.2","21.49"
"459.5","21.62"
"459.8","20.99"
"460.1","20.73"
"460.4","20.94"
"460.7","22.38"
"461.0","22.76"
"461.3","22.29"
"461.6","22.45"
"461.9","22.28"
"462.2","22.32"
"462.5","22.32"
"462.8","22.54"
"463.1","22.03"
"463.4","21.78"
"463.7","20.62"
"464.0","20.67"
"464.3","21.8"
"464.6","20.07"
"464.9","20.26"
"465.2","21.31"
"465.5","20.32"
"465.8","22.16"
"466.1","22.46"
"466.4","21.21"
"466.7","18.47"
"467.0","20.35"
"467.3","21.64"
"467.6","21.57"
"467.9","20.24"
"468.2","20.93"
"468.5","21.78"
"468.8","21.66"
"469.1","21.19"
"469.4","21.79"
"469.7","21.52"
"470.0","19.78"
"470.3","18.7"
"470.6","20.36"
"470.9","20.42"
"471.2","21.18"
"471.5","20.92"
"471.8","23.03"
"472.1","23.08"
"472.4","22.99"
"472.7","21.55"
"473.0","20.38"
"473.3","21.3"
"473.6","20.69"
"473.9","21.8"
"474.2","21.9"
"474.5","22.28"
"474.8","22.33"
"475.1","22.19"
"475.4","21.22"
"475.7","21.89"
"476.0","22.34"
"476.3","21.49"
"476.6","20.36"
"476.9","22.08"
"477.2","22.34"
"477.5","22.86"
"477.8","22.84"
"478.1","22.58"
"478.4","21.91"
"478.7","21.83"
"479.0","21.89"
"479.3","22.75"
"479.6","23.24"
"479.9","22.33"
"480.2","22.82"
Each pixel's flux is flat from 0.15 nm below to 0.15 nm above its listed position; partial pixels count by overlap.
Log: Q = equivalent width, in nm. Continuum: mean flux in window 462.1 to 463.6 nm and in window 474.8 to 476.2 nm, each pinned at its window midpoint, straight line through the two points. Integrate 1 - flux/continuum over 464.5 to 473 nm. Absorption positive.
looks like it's 0.37 nm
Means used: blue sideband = 22.1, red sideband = 21.9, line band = 21.1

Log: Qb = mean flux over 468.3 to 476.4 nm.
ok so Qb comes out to 21.5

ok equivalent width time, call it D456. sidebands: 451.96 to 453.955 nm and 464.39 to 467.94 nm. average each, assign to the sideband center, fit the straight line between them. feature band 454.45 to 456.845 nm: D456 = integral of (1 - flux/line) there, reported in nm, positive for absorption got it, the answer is -0.19 nm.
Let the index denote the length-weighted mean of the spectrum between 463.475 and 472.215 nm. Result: 21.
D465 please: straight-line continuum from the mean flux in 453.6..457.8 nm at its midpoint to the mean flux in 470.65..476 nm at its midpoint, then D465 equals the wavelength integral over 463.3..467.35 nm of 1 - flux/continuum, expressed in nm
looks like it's 0.13 nm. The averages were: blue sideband 21.5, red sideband 21.7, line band 20.9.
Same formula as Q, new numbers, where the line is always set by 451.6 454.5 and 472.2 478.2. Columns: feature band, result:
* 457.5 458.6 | -0.04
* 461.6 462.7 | -0.08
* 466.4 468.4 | 0.06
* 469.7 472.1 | 0.08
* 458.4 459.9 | -0.07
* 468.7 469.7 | -0.01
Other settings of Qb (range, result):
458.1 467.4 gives 21.4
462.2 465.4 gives 21.4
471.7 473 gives 22.4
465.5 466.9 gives 21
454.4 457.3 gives 21.5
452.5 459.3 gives 20.9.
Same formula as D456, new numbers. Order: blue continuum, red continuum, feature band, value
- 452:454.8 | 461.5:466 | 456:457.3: -0.09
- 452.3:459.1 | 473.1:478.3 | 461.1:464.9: -0.08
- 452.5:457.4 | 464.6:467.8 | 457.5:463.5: -0.29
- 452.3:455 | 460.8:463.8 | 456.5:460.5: -0.07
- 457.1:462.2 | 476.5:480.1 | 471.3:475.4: 0.05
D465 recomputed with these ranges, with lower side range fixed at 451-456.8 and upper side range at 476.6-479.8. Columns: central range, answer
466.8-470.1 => 0.092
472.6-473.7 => 0.052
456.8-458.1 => -0.049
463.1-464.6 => 0.017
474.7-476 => 0.012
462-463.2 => -0.054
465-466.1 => 0.008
